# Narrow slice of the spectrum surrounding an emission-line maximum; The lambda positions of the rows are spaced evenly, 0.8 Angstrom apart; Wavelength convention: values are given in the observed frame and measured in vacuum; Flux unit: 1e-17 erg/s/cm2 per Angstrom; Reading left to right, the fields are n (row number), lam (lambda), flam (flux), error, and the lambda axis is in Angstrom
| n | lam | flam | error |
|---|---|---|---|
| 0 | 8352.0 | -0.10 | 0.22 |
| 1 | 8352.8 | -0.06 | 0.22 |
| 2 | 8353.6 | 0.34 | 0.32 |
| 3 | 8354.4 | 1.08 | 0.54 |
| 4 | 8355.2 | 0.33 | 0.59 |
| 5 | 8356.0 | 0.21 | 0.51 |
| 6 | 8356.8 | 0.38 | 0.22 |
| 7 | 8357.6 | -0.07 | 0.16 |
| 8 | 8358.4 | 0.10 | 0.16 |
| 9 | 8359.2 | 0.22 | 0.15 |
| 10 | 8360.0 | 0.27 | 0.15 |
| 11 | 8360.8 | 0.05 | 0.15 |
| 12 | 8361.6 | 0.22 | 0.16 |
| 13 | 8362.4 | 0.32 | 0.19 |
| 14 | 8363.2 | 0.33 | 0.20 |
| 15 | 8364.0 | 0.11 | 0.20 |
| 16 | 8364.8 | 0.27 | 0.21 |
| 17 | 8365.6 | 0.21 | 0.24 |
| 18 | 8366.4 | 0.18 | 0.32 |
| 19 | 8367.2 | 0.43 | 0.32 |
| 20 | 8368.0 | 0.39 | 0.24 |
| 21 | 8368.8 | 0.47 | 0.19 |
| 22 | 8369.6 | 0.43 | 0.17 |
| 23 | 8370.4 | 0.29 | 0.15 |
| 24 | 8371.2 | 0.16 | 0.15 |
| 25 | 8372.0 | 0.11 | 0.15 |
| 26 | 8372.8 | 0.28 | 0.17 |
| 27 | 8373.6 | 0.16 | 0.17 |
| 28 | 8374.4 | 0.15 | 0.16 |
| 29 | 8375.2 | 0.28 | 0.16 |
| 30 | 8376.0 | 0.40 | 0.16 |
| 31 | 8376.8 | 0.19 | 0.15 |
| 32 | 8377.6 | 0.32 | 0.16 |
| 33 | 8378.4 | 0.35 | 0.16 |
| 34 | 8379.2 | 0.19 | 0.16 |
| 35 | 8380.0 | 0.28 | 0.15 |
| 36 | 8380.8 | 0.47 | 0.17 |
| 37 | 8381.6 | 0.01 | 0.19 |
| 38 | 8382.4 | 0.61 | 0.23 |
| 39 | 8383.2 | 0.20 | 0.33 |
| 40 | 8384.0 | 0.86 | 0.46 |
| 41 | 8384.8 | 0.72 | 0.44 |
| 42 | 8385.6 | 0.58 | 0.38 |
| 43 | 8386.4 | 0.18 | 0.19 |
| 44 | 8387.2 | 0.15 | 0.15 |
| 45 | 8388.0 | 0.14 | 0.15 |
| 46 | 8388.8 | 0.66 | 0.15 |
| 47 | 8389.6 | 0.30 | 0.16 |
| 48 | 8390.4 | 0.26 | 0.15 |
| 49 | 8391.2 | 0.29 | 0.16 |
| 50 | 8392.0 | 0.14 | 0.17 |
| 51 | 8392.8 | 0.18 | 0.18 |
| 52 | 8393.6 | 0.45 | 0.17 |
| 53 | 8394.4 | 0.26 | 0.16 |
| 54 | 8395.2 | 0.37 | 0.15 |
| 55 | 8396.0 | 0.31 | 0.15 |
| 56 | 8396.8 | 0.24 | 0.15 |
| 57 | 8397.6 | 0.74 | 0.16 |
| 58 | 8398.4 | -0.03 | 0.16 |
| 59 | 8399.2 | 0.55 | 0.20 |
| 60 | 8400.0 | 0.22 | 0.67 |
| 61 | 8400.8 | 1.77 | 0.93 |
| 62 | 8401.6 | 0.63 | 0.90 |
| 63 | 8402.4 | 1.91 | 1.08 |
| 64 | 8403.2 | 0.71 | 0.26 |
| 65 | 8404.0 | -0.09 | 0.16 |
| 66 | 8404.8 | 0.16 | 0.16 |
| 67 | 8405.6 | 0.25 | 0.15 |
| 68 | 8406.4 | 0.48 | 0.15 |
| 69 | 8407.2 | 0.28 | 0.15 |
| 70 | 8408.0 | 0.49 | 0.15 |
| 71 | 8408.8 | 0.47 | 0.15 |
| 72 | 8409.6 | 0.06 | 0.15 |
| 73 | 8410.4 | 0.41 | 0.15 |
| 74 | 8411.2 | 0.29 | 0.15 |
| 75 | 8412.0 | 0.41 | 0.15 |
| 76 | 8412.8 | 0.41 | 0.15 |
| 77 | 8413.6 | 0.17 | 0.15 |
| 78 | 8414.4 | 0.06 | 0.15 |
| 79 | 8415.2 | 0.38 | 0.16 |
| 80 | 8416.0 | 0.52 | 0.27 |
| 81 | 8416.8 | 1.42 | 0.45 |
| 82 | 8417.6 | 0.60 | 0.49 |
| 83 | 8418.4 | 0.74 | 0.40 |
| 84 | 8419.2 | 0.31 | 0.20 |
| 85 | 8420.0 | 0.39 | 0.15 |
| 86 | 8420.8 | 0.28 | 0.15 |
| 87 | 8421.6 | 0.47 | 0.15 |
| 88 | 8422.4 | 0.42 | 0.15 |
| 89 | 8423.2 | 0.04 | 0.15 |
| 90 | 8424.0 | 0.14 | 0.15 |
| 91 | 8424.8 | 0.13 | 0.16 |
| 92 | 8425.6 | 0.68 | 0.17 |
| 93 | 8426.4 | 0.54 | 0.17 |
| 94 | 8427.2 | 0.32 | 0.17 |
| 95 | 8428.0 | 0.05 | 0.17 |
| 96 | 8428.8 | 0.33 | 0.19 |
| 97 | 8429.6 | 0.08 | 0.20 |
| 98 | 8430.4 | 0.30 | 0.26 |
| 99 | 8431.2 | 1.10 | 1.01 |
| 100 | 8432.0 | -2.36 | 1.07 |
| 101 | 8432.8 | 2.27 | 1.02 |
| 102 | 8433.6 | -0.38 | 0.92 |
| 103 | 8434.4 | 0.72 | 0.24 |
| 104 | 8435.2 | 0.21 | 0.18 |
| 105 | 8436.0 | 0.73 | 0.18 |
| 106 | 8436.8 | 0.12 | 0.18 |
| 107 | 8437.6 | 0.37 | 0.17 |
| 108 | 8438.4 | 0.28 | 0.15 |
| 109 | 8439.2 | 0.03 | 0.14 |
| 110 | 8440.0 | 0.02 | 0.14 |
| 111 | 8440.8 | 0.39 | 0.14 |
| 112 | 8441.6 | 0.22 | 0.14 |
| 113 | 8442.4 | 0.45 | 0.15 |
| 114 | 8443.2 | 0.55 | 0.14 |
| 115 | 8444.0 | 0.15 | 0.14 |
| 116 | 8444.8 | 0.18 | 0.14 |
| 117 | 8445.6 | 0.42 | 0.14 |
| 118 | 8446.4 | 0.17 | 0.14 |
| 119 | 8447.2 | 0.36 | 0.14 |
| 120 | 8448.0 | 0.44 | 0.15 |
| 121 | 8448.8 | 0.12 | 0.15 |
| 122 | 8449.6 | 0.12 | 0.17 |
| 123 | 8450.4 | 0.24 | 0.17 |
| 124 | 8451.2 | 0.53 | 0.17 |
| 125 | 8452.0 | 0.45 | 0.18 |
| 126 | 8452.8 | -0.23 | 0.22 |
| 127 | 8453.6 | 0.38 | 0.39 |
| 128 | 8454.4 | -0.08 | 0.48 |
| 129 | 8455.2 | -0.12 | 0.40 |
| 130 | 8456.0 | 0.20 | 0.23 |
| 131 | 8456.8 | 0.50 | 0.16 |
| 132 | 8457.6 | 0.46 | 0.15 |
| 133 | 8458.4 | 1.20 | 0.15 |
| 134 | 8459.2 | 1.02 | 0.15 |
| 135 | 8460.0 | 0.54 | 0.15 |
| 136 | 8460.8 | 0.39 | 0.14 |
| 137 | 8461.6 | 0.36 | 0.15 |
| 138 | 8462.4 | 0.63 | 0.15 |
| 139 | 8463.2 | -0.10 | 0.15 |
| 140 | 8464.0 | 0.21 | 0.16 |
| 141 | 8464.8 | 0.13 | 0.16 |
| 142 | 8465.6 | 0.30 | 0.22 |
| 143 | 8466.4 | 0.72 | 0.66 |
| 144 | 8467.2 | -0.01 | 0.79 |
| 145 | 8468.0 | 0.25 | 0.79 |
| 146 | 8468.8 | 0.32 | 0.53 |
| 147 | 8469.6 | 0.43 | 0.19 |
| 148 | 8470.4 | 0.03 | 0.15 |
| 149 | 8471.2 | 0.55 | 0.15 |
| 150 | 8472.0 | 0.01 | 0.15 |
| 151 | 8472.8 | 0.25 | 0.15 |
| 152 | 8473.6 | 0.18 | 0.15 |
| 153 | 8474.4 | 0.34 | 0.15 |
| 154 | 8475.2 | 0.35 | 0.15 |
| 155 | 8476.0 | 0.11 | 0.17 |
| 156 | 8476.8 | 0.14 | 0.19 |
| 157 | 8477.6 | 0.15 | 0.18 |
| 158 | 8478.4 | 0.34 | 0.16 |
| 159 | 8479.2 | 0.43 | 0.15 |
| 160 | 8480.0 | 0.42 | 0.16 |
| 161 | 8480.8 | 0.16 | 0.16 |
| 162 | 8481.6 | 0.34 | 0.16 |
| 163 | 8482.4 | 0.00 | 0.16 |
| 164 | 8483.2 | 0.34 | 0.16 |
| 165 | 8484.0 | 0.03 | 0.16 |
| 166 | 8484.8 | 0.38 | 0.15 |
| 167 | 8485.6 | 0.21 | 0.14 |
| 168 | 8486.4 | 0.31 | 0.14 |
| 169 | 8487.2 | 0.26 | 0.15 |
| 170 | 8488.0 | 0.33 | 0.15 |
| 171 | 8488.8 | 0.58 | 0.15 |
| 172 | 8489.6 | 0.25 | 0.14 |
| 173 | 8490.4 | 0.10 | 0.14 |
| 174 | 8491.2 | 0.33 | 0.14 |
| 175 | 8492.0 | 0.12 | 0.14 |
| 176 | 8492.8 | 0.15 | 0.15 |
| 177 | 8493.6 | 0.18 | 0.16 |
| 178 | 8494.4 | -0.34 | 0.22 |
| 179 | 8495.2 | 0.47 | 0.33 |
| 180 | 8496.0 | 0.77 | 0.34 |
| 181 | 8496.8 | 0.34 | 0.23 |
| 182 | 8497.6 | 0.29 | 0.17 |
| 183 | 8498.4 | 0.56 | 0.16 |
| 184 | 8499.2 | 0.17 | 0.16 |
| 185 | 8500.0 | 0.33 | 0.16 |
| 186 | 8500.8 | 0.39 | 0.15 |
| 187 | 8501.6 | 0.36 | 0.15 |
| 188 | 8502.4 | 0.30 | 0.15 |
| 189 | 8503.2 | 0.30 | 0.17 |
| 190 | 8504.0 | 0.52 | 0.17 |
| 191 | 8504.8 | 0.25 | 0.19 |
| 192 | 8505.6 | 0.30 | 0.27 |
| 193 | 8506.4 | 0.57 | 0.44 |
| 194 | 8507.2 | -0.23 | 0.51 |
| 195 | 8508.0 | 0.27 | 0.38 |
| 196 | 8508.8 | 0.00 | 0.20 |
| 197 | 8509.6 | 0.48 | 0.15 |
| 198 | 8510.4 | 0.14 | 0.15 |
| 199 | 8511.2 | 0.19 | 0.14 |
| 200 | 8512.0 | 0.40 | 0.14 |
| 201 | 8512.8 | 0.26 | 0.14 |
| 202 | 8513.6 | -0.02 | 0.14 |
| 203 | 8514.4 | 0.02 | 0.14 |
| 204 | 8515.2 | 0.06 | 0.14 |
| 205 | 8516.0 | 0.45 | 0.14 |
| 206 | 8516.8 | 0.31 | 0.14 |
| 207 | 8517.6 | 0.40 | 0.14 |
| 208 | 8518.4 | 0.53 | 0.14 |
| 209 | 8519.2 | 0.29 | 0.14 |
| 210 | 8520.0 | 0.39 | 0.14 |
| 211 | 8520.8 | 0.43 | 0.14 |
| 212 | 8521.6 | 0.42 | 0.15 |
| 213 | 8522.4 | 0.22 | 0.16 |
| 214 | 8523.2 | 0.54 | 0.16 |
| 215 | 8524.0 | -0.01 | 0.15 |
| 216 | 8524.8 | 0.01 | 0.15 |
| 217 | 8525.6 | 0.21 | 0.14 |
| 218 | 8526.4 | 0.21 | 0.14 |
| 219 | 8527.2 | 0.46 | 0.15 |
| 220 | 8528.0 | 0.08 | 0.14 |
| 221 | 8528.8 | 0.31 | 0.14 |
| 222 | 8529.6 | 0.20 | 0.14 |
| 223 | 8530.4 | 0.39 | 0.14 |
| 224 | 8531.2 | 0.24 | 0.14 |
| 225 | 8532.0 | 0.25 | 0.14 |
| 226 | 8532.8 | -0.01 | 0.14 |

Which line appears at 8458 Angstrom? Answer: H-gamma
